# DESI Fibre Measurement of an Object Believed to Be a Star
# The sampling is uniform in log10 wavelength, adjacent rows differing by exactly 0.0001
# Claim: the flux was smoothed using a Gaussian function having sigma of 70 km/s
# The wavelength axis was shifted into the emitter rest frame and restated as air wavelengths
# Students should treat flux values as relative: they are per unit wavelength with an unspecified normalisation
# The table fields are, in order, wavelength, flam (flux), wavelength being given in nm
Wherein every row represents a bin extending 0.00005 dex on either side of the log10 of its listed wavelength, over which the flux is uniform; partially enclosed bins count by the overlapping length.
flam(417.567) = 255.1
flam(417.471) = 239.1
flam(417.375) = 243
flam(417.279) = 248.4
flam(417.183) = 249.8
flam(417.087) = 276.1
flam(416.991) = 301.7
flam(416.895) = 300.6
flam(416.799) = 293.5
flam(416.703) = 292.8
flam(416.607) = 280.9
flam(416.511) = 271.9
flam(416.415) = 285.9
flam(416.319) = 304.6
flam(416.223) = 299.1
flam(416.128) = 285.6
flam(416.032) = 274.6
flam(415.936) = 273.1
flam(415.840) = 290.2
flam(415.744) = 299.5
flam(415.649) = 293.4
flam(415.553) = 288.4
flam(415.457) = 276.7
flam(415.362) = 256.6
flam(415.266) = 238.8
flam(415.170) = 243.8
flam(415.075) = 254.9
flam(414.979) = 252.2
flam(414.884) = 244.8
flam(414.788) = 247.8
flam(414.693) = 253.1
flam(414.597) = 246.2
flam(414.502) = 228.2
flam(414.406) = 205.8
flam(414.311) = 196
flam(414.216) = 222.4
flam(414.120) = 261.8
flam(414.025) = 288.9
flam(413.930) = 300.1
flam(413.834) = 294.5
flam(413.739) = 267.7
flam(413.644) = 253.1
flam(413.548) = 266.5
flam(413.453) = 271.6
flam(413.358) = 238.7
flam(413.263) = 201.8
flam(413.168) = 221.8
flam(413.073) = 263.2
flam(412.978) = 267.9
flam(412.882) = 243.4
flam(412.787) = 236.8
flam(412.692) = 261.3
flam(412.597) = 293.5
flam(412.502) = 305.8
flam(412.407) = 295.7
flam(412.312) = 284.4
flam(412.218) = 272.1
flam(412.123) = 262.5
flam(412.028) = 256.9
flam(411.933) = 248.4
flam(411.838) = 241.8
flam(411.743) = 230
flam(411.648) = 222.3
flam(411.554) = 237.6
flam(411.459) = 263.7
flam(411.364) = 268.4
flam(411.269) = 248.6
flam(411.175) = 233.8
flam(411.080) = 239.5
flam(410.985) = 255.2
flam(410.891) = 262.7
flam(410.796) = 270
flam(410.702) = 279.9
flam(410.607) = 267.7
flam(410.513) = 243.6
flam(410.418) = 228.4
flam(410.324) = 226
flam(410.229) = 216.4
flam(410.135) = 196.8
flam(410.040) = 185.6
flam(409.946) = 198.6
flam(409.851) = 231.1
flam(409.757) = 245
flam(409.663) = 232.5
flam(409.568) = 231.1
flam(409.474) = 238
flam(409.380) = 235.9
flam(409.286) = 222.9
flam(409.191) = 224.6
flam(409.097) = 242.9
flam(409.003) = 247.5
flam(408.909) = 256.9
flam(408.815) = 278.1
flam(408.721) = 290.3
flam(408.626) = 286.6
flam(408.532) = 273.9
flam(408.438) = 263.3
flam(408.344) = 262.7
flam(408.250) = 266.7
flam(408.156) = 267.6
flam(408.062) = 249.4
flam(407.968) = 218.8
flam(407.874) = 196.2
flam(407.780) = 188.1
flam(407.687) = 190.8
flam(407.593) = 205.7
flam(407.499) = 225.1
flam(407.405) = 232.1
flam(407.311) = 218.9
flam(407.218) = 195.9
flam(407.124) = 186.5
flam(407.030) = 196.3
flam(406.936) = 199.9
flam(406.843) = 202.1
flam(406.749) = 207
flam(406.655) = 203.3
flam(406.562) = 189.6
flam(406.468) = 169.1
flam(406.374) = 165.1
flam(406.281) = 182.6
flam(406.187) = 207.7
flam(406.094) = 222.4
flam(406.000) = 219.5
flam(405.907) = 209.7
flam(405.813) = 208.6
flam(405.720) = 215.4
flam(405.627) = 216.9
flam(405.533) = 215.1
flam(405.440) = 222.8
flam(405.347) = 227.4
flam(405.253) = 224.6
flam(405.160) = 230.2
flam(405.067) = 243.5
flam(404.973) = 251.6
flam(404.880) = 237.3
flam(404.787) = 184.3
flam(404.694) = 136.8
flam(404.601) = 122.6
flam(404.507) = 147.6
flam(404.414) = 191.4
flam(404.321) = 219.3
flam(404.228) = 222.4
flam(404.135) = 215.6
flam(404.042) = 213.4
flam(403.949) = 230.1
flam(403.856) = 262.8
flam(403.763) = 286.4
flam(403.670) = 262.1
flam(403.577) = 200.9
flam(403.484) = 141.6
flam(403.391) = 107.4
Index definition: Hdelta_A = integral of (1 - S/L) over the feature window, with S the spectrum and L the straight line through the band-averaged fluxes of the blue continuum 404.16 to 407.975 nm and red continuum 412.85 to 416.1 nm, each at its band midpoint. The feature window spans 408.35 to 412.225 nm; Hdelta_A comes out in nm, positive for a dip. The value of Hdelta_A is -0.25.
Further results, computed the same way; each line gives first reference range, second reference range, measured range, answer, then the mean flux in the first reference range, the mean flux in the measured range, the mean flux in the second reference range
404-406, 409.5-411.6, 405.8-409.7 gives -0.01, 208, 224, 239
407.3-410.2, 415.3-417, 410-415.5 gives 0.25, 236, 251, 286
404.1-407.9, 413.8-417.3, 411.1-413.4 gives -0.08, 204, 254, 268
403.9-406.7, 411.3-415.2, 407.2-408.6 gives -0.07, 205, 232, 254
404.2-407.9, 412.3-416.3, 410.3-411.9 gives -0.06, 203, 249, 262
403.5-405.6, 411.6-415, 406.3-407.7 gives 0.17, 215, 199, 254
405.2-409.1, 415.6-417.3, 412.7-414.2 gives 0.04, 222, 258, 285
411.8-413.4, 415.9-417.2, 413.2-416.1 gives 0.16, 259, 258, 286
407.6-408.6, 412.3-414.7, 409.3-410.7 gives 0.09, 238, 229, 256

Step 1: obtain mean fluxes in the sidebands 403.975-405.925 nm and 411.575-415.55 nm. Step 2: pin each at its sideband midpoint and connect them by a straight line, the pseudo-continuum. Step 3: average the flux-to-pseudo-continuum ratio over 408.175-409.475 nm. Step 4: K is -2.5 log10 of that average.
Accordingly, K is -0.13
